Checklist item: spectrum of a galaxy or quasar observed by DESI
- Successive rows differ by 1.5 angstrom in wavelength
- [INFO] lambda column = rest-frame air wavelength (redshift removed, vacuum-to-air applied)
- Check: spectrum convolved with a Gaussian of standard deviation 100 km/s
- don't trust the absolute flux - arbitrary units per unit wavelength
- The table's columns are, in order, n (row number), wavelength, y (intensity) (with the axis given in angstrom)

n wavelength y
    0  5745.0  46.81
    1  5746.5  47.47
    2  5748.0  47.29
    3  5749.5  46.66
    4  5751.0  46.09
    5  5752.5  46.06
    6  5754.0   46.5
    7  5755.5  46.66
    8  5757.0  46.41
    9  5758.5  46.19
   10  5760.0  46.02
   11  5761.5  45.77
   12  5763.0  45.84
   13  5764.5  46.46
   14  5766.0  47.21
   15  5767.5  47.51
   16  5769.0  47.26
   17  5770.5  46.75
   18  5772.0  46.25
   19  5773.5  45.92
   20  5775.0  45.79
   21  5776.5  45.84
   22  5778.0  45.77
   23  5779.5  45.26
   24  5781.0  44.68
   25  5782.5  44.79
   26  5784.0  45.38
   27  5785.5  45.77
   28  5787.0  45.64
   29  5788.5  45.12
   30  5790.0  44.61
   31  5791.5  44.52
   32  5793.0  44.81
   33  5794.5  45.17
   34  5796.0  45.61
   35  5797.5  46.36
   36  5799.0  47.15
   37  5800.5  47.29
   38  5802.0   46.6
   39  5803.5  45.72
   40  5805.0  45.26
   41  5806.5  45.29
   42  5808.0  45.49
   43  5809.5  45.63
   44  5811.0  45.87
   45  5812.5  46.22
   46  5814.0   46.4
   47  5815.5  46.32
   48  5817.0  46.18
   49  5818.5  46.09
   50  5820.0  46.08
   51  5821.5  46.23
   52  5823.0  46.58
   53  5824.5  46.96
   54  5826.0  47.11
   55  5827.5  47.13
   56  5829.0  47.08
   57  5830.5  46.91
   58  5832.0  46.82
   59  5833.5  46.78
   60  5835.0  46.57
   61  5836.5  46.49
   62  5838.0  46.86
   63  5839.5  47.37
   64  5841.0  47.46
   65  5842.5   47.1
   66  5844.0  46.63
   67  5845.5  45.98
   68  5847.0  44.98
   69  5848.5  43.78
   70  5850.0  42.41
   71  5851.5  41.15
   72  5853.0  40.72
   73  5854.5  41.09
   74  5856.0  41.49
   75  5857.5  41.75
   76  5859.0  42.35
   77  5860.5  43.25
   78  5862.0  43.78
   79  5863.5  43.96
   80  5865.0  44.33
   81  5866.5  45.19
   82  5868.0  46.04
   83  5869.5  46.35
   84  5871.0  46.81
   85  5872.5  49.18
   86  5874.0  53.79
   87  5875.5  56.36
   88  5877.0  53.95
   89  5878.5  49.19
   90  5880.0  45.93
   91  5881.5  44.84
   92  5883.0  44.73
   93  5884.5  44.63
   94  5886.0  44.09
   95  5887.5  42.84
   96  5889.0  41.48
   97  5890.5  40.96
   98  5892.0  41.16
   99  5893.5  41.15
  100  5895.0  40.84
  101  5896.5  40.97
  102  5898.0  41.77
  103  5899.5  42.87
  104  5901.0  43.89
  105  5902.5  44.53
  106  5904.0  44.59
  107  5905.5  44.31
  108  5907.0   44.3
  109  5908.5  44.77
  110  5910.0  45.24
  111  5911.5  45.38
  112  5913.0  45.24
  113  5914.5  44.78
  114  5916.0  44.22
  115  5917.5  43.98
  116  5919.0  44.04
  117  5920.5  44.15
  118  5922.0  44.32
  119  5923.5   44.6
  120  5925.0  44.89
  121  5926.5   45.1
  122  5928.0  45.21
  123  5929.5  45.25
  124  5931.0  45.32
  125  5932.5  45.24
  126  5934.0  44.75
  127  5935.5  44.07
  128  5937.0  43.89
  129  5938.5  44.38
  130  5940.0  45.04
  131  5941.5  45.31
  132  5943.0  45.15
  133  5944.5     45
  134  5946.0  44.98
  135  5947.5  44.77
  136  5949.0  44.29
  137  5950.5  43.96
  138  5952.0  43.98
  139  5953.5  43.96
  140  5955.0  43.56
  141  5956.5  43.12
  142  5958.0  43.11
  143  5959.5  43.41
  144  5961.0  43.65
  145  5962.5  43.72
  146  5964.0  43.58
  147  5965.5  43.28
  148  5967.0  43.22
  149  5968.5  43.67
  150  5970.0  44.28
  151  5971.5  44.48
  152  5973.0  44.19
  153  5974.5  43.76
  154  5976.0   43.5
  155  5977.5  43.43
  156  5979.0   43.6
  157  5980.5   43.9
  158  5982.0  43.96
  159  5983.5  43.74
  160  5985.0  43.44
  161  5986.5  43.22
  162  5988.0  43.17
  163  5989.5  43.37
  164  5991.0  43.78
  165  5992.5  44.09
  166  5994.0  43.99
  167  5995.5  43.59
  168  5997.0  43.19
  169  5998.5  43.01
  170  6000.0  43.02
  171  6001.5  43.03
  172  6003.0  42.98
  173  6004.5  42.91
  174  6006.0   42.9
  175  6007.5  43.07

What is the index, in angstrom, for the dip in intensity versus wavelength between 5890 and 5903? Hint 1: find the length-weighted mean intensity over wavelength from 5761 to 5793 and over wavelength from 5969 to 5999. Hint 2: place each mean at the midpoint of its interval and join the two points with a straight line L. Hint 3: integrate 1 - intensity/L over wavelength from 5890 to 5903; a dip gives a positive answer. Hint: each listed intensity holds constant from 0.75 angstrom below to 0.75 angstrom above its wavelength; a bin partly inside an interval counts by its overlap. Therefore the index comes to 0.8 angstrom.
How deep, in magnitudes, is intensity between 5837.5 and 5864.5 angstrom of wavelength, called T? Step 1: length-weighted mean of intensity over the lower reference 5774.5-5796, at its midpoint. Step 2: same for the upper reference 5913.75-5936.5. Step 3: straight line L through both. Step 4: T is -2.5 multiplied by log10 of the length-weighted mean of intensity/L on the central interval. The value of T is 0.02 mag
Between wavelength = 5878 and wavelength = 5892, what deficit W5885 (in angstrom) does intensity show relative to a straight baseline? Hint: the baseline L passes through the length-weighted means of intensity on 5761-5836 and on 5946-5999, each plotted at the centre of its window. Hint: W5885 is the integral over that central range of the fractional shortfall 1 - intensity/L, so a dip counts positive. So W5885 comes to 0.3 angstrom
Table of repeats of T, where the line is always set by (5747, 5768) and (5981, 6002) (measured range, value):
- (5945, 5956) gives 0.00 mag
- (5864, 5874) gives -0.04 mag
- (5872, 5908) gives -0.01 mag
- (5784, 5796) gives 0.02 mag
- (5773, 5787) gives 0.02 mag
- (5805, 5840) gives -0.02 mag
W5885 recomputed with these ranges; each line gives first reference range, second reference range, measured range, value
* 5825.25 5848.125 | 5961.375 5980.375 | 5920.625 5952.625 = -0.2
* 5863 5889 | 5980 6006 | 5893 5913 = 1.2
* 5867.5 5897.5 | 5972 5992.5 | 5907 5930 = 0.1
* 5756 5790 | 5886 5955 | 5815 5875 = -0.8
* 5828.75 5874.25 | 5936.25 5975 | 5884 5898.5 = 0.9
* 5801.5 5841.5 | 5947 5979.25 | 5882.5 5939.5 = 1.1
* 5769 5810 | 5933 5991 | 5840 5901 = 0.2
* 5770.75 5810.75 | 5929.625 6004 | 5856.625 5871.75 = 0.2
